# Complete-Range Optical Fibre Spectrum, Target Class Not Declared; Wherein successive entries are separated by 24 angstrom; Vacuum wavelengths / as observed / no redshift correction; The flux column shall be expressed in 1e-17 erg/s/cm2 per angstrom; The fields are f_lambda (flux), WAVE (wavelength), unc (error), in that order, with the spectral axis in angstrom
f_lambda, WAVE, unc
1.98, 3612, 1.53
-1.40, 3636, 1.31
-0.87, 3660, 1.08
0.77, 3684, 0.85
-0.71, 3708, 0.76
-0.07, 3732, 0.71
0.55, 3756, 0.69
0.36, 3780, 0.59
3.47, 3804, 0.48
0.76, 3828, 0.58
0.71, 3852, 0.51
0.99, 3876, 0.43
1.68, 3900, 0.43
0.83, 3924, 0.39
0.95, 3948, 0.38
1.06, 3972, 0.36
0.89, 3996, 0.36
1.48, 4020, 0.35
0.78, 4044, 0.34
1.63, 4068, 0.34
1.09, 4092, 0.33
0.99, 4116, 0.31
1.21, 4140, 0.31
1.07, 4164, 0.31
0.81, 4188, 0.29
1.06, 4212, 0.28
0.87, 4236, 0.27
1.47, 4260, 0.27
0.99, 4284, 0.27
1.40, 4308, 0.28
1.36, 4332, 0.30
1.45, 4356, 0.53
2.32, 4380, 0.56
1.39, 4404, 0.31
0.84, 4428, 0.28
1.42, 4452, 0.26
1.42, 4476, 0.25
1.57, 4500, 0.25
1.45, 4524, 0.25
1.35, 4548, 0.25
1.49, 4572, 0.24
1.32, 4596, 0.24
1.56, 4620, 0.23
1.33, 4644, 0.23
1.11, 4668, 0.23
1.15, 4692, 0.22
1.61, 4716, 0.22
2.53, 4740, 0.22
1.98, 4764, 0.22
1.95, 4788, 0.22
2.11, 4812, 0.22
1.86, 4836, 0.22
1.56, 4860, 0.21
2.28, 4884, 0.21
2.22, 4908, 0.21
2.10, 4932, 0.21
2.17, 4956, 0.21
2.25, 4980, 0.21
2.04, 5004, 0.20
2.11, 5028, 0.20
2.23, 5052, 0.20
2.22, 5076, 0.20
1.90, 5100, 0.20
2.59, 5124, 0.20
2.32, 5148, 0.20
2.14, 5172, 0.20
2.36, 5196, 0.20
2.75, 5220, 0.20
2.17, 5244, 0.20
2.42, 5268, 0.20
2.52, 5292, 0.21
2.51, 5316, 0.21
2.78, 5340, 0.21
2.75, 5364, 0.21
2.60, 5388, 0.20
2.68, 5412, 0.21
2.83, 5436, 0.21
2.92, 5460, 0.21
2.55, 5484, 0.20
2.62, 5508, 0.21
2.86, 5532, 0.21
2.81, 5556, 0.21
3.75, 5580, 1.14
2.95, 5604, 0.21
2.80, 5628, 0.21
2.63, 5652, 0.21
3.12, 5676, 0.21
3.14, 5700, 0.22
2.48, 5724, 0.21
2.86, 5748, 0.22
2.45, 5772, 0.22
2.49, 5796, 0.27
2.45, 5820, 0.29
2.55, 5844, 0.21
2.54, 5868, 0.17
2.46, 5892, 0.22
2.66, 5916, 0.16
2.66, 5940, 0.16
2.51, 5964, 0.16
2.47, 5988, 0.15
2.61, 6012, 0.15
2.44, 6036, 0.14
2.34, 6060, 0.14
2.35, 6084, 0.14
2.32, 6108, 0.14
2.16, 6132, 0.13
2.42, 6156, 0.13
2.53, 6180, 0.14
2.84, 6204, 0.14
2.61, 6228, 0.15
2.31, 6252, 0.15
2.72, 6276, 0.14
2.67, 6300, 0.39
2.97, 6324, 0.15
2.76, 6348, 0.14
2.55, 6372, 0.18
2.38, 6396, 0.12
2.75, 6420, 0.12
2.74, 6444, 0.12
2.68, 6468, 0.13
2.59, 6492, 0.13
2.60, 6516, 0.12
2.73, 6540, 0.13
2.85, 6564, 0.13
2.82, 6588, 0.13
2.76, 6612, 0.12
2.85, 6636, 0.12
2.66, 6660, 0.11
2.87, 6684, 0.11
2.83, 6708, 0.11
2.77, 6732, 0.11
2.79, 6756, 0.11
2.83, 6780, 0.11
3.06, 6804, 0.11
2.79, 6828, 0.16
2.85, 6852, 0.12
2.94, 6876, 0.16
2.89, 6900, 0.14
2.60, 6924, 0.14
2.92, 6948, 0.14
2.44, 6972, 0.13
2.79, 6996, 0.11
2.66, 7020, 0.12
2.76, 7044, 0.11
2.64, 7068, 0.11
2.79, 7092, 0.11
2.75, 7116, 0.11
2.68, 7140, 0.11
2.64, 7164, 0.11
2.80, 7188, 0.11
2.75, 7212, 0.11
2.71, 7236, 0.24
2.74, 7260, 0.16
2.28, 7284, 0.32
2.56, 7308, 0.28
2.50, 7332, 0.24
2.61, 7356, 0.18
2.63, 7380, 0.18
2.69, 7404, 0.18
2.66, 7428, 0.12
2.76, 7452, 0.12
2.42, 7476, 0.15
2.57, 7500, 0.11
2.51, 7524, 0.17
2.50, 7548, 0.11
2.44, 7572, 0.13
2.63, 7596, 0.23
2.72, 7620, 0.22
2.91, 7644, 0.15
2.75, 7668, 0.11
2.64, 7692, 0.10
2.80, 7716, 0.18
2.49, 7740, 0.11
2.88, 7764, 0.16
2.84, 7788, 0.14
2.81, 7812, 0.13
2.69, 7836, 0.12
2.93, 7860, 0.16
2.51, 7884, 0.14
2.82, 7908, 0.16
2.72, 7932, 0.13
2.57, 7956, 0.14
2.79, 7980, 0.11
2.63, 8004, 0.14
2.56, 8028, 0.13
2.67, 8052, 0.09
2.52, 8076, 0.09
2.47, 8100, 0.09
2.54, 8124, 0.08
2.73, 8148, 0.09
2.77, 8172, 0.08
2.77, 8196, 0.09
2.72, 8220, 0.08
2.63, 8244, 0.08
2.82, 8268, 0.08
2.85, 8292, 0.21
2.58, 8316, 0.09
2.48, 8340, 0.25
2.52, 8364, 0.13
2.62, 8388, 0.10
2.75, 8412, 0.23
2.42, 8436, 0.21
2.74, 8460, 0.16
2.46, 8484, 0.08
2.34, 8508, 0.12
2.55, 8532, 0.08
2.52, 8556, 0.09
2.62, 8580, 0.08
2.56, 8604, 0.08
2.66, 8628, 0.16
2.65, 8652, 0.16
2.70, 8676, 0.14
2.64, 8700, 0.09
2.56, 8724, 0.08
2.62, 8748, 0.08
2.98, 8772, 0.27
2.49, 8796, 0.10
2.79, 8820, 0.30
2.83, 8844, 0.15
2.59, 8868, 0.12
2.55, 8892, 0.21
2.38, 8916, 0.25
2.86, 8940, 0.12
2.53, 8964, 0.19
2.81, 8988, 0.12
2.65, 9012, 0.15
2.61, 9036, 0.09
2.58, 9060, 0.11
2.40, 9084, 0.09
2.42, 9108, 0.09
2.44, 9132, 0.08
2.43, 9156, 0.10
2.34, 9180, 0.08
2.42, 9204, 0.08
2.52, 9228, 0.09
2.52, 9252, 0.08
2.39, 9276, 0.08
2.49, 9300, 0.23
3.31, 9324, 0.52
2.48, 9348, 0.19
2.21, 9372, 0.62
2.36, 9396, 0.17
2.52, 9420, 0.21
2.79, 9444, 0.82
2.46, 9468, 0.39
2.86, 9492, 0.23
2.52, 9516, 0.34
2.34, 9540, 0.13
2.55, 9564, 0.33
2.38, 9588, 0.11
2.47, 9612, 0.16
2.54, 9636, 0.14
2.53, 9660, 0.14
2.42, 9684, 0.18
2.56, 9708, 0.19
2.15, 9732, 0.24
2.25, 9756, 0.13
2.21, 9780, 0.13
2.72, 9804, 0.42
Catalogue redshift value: 0.184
